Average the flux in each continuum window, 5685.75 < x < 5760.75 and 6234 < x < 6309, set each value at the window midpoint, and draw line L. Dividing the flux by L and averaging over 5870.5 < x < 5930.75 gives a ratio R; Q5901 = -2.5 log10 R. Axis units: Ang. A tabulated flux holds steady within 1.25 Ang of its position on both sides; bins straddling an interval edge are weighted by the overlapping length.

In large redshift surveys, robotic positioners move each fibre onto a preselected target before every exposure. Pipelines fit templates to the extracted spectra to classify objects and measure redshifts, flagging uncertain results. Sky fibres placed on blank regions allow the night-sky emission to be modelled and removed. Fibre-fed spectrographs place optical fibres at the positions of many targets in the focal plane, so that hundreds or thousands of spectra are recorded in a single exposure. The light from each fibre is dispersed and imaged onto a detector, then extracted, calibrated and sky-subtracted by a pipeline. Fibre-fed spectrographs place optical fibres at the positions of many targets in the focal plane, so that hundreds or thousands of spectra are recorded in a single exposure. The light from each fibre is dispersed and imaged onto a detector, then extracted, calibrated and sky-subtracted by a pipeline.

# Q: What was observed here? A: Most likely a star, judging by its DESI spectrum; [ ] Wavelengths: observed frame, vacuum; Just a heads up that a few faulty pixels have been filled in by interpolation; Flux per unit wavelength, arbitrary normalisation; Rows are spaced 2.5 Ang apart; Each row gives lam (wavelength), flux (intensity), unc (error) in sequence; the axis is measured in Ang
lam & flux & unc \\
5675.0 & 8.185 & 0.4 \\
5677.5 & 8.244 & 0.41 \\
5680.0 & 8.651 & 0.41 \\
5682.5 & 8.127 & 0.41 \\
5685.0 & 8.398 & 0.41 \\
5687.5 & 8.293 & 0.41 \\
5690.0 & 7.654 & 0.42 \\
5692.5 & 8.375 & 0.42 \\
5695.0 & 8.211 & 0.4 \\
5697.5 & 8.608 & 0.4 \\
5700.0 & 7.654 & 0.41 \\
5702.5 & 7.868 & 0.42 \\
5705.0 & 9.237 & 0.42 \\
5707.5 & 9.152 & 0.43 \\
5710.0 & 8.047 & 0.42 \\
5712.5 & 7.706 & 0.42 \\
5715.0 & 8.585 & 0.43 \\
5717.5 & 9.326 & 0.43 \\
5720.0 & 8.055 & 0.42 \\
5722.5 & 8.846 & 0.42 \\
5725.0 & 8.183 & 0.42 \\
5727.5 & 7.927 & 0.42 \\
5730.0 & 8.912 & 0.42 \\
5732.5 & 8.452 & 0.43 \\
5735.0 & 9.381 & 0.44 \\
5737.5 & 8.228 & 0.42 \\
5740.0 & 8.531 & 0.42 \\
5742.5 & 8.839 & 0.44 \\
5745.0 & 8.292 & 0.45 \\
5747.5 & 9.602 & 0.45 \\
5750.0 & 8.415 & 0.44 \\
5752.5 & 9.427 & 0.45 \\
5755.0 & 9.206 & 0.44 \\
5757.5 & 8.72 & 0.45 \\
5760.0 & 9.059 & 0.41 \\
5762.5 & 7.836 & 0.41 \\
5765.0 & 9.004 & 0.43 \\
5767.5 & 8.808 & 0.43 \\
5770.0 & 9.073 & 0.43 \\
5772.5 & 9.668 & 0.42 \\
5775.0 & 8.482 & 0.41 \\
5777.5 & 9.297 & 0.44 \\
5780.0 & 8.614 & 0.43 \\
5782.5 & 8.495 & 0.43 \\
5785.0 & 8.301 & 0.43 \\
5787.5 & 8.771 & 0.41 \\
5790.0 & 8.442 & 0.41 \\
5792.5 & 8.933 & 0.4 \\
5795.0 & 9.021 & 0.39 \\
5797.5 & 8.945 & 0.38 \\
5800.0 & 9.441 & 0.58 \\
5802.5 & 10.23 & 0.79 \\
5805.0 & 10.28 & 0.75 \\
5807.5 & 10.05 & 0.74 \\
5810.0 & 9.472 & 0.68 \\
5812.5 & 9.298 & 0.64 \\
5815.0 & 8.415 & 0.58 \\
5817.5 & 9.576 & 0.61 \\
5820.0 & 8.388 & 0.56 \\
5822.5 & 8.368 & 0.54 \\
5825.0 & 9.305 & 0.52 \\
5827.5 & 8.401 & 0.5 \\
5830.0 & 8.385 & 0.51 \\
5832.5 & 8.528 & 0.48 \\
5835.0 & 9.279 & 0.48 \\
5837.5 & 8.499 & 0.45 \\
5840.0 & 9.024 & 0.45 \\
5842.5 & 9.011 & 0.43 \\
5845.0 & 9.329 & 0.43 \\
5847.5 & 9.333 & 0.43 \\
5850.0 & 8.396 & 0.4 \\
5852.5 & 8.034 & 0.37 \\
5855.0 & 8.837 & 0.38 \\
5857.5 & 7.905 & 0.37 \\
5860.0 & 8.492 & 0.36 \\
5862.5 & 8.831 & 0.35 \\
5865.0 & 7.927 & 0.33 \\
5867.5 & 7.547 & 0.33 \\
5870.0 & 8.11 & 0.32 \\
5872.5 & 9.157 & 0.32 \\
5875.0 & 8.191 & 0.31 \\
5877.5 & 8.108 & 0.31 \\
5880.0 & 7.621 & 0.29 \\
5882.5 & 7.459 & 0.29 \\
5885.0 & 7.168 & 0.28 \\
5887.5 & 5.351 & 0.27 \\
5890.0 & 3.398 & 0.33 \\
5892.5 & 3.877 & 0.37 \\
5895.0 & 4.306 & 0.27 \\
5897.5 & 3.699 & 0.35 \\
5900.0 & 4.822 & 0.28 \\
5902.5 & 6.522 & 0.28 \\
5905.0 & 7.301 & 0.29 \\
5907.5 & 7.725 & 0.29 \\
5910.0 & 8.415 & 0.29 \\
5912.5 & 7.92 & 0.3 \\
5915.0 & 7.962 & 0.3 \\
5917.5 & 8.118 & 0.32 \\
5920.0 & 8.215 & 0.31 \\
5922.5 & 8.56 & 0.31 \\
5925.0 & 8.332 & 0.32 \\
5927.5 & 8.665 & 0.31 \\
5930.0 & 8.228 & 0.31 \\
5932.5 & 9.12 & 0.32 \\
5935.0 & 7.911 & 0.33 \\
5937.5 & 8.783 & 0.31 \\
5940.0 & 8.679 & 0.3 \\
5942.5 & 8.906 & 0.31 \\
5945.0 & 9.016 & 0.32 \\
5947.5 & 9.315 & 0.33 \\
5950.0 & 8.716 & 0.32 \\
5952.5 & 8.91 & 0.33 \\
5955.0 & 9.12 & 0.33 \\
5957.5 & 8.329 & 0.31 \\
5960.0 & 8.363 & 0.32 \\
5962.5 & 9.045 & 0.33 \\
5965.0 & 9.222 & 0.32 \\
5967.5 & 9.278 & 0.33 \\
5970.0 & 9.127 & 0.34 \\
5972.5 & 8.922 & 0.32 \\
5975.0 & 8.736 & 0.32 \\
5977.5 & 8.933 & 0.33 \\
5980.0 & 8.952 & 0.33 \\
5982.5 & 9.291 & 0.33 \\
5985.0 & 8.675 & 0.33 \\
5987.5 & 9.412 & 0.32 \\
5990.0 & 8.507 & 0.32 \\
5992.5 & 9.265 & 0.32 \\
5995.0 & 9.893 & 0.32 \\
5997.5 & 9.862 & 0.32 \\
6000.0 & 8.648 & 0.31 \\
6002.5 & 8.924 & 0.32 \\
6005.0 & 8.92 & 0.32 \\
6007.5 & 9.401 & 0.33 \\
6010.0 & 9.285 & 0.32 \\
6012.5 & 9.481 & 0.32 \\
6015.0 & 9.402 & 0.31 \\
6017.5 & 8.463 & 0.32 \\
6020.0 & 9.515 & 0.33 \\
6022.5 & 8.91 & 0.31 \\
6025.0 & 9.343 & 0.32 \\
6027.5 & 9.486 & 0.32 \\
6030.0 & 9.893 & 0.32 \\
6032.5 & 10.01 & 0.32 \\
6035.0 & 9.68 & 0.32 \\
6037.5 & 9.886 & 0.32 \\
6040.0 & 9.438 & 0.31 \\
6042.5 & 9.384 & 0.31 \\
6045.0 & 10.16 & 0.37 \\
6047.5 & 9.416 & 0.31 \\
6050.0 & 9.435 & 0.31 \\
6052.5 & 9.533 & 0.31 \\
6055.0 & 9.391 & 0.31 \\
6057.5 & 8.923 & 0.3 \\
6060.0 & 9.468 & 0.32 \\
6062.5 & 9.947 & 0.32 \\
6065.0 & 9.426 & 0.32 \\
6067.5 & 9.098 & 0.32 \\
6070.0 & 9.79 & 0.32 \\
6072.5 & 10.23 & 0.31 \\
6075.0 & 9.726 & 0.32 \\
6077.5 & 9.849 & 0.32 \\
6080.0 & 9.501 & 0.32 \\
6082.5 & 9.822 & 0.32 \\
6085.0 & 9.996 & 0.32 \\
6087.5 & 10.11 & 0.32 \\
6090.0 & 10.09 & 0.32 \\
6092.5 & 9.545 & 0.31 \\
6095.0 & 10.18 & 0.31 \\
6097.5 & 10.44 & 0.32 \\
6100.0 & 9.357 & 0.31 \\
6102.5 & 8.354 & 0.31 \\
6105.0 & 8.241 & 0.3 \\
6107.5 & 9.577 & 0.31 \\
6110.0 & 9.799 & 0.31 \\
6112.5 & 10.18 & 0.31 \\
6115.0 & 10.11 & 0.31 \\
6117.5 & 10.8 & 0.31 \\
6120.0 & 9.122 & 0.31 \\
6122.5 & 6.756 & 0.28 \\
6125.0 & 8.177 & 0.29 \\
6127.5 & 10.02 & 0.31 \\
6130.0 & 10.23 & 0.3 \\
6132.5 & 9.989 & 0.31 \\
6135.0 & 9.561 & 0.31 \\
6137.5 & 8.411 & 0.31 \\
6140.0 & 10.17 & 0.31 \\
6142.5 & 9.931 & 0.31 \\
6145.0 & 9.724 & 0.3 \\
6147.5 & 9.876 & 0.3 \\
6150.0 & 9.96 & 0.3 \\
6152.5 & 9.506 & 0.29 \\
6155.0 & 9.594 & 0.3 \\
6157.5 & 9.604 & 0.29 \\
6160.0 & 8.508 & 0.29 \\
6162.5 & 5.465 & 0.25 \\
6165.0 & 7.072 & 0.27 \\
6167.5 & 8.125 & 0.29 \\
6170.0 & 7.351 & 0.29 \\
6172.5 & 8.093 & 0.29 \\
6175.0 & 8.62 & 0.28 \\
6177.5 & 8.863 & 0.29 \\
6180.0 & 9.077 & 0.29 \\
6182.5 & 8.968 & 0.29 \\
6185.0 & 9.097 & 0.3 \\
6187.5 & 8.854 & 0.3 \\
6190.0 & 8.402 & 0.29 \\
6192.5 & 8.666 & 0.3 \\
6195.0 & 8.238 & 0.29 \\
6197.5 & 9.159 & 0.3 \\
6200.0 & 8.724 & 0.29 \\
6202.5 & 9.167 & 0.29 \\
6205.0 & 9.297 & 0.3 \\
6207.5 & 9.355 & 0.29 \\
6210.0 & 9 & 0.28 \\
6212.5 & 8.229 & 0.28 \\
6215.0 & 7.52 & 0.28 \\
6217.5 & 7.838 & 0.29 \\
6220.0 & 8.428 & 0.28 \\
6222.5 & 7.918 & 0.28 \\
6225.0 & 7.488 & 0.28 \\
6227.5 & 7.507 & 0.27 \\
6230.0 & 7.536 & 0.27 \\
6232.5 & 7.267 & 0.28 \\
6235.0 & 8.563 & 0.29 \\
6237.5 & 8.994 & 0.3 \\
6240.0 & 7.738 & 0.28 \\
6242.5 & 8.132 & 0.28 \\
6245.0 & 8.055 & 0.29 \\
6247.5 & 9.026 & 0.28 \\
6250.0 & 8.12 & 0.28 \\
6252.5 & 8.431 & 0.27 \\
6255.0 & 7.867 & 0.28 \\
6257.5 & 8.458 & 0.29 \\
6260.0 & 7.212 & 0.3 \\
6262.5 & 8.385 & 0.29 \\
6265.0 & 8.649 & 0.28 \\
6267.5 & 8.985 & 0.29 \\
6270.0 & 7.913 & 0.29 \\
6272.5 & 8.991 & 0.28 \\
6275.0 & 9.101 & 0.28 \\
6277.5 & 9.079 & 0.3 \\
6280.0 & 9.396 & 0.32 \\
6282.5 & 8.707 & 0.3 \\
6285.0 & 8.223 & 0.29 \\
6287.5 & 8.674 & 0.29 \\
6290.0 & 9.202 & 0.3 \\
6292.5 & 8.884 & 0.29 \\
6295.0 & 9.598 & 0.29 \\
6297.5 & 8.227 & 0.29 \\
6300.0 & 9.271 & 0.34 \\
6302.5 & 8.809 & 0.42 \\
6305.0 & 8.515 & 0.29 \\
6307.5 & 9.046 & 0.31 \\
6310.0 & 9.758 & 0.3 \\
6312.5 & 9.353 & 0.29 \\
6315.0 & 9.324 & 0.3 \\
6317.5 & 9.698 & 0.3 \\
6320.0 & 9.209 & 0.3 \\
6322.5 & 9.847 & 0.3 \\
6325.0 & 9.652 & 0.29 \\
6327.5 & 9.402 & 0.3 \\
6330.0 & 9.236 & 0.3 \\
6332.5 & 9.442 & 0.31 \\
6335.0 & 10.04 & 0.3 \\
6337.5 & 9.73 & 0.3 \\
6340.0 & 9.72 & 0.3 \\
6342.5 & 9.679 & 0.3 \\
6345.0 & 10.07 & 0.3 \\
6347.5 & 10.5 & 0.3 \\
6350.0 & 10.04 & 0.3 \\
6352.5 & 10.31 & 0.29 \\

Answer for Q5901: 0.212 mag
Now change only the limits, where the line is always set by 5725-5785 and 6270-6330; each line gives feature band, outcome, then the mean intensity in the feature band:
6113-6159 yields -0.06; 9.54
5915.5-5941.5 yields 0.05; 8.45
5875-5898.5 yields 0.46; 5.82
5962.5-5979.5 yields -0.02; 9.03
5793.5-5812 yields -0.10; 9.61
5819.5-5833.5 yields 0.03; 8.57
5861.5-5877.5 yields 0.07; 8.27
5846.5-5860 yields 0.04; 8.48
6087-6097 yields -0.12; 10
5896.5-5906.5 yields 0.48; 5.69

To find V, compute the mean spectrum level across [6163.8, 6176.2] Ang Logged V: 7.85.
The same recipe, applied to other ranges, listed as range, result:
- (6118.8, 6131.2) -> 8.85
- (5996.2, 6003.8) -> 9.15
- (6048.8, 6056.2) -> 9.45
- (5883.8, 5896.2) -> 4.81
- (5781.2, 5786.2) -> 8.4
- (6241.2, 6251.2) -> 8.33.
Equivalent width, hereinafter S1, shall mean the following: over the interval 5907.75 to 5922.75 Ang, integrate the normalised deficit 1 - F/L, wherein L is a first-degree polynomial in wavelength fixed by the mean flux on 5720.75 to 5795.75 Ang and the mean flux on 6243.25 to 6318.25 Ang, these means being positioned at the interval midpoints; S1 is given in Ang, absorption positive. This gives 1.0 Ang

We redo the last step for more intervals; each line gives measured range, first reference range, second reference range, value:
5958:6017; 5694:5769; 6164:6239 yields -4.2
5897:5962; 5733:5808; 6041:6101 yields 8.6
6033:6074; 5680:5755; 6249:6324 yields -4.2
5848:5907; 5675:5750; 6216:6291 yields 9.6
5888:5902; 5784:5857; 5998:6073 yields 7.5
